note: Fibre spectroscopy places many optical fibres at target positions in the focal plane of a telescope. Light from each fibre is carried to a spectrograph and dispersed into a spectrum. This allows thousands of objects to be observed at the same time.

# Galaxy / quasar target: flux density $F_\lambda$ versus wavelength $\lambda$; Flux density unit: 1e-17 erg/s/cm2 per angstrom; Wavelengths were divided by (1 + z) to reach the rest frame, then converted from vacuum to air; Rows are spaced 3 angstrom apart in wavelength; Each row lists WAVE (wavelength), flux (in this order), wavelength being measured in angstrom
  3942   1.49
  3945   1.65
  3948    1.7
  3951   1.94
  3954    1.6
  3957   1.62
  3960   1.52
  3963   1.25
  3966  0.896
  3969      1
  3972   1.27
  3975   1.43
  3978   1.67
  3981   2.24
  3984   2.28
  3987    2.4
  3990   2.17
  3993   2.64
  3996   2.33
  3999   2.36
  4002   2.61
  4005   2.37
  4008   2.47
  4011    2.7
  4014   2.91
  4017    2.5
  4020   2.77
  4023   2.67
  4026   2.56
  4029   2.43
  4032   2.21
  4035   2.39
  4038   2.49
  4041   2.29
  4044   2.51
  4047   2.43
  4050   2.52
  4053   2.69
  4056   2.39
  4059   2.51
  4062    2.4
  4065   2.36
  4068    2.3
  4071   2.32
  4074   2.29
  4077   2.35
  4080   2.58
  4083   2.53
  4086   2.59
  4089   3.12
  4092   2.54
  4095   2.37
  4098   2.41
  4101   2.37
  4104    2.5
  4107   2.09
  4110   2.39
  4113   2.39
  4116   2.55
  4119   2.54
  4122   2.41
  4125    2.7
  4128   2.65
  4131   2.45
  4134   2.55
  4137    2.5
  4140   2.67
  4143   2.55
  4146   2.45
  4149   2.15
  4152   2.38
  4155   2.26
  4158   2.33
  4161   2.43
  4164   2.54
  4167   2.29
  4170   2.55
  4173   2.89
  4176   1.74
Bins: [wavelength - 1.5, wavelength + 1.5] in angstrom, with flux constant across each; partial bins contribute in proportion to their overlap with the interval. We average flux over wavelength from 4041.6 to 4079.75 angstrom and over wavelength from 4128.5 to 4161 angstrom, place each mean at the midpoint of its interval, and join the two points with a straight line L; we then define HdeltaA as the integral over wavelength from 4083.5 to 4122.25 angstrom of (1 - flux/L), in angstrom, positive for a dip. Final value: -0.89 angstrom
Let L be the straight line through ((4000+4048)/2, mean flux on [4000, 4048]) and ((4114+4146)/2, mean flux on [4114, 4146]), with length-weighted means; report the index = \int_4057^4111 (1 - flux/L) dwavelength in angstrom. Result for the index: 1.9 angstrom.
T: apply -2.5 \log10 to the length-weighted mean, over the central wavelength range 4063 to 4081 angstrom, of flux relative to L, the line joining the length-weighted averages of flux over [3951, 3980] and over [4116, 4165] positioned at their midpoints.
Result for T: -0.150 mag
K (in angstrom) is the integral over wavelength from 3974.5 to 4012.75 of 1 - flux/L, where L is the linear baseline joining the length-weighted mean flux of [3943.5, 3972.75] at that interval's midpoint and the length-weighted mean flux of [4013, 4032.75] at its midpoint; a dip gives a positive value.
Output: -4.3 angstrom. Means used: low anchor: 1.45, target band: 2.31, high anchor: 2.58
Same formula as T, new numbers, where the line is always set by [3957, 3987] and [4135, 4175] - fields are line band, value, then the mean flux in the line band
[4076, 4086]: -0.20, 2.51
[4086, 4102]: -0.19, 2.57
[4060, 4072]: -0.17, 2.35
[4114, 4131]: -0.12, 2.55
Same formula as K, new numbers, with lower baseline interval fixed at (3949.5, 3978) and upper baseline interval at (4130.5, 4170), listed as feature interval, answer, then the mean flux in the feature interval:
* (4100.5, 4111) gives -0.70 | 2.33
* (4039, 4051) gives -3.78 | 2.44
